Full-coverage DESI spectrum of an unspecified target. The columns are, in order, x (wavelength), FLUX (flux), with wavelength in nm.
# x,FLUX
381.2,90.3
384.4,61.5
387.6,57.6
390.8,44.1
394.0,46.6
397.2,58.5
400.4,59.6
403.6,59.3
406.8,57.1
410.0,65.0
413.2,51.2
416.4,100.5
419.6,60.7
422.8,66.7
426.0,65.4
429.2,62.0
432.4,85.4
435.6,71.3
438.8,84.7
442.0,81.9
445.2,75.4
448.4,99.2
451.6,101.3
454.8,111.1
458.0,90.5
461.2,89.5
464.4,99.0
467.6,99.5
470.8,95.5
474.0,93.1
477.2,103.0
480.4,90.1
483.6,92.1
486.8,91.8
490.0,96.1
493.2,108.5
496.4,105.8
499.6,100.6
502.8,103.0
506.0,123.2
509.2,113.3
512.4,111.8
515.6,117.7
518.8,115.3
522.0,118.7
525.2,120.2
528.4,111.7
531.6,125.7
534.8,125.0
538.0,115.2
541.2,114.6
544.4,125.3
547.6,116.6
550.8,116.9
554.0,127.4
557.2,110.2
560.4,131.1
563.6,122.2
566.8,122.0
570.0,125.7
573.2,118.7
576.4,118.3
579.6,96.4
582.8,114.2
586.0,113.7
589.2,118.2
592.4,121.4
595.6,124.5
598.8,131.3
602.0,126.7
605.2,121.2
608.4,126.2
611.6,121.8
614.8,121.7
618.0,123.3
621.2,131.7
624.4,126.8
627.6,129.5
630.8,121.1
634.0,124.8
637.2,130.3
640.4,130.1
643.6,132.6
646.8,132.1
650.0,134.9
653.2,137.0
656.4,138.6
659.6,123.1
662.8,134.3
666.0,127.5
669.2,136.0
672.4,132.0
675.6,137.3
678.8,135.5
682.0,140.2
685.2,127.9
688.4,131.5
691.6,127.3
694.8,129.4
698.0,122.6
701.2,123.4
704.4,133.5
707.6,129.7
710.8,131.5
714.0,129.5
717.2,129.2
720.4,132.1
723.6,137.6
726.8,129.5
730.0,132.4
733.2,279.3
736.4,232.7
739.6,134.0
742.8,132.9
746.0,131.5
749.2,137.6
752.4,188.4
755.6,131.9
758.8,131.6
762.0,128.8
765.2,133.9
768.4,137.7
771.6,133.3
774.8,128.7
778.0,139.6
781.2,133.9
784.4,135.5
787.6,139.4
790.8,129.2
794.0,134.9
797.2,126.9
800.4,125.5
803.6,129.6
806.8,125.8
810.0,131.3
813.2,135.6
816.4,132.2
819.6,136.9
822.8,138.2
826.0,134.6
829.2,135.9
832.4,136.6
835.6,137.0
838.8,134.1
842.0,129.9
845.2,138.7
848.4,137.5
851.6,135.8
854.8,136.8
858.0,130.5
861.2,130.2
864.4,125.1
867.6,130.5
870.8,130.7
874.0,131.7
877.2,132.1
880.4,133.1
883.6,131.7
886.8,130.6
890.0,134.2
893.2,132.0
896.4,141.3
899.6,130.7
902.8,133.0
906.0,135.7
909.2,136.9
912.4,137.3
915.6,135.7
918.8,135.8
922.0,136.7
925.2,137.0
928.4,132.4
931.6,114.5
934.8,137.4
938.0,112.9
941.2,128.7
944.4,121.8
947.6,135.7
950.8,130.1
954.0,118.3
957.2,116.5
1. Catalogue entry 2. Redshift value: 0.119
